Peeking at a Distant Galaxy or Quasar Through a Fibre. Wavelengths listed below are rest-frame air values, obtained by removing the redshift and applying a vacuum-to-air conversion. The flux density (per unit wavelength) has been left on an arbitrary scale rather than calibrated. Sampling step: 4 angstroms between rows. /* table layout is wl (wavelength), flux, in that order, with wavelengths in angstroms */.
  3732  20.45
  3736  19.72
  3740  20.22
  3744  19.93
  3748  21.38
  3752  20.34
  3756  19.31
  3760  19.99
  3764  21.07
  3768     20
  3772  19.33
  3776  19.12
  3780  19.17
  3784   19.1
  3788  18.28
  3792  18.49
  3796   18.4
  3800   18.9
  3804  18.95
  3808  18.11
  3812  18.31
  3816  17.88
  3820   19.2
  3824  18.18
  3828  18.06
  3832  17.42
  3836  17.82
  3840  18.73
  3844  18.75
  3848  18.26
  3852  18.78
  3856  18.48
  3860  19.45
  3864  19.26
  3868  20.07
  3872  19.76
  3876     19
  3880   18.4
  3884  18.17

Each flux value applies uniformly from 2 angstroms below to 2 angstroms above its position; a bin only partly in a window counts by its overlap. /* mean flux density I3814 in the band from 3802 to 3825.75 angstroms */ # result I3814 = 18.4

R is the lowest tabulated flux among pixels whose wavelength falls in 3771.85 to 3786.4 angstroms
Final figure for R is 19.1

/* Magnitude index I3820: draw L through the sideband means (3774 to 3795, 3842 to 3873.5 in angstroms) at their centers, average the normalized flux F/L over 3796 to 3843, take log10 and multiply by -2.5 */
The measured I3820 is 0.04 mag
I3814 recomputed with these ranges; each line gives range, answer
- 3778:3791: 18.8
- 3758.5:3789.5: 19.5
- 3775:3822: 18.6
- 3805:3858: 18.3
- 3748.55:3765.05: 20.2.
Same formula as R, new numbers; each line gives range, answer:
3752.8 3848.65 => 17.42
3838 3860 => 18.26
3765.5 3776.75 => 19.12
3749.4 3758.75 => 19.31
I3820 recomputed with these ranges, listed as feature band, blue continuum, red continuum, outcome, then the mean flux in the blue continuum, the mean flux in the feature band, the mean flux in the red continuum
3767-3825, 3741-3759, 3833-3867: 0.04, 20.2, 18.8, 18.7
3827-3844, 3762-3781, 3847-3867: 0.06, 19.8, 18.1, 18.9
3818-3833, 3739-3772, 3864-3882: 0.08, 20.2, 18.3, 19.3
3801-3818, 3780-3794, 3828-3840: 0.00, 18.7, 18.3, 17.9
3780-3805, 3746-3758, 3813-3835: 0.02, 20.3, 18.7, 18.1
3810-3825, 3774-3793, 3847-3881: 0.03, 18.9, 18.4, 19.1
